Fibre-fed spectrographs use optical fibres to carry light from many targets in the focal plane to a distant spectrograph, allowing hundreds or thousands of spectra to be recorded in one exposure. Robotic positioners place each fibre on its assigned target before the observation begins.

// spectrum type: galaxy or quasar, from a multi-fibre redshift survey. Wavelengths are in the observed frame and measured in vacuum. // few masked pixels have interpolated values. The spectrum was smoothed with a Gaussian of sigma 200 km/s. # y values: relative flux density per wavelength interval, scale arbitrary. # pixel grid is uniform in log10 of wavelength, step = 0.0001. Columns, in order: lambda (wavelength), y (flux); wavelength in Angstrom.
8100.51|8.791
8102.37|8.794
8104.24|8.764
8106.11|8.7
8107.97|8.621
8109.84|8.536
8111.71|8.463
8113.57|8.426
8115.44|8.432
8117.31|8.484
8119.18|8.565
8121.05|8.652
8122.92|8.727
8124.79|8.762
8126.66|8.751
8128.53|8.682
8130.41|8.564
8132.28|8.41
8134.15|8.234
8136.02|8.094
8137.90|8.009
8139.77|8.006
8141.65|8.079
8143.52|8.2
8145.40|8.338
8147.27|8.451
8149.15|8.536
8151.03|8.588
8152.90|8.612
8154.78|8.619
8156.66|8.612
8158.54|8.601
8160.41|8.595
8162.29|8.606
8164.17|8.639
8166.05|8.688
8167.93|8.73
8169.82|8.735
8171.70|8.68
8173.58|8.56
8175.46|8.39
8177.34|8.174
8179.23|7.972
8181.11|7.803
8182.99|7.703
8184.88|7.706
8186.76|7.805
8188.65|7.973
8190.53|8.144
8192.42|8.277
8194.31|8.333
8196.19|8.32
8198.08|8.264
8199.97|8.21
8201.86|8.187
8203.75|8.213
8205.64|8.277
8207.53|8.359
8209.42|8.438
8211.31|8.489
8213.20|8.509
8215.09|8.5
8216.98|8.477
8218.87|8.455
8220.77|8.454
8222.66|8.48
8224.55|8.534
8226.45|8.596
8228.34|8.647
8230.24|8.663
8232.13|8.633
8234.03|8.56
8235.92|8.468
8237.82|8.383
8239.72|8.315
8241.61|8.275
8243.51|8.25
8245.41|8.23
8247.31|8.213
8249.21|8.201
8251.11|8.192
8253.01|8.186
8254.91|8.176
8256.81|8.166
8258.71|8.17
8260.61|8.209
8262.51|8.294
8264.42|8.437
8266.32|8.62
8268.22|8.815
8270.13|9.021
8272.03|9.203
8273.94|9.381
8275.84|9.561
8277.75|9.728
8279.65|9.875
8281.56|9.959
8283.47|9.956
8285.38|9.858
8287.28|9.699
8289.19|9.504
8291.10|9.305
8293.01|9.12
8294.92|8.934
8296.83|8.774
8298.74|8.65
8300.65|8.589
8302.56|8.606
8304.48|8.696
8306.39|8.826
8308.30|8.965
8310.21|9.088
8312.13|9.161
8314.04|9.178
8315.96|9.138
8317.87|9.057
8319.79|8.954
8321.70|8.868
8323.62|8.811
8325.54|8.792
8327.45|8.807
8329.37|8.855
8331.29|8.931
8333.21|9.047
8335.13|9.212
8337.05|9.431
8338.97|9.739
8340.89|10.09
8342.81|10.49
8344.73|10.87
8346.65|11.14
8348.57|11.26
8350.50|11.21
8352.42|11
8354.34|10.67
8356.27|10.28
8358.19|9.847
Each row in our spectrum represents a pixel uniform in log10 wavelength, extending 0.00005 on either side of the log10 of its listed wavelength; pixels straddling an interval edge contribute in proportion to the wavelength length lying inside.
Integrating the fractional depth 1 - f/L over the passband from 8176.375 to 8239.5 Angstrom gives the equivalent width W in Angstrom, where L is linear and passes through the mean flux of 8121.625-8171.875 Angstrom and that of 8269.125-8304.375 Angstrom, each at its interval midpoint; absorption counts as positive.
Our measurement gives 3.9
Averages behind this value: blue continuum 8.5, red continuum 9.3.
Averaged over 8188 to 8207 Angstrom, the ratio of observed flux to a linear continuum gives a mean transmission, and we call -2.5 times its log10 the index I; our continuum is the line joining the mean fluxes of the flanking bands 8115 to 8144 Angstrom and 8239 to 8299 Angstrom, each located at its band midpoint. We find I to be 0.05 mag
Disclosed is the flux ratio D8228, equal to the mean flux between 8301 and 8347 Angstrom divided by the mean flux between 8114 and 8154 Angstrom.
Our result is 1.10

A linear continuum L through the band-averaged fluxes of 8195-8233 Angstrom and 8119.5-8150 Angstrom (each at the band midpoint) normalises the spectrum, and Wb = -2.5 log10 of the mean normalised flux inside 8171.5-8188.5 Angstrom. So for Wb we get 0.05 mag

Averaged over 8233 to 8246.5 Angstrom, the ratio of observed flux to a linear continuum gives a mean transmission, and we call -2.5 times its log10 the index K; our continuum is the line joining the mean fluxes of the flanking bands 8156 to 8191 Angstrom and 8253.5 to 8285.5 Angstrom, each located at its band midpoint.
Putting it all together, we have 0.05 mag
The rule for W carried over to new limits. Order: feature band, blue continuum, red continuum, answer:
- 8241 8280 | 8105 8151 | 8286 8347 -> 1.63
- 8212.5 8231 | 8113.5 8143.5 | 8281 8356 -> 0.84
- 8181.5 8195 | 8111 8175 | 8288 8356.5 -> 1.18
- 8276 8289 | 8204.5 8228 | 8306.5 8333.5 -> -1.51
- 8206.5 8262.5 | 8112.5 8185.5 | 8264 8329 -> 2.79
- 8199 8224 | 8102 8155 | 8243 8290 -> 0.95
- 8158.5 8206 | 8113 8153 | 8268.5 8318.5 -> 2.11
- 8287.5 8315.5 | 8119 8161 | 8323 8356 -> 1.93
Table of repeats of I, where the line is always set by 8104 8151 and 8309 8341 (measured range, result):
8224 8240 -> 0.03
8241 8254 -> 0.08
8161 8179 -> 0.01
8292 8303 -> 0.03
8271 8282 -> -0.08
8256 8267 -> 0.07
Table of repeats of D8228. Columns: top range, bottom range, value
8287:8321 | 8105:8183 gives 1.06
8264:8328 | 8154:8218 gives 1.09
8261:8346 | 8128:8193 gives 1.10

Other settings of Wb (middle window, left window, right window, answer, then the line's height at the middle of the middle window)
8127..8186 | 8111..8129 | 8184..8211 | 0.004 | 8.4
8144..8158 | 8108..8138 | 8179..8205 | -0.025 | 8.33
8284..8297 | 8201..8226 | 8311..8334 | -0.068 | 8.8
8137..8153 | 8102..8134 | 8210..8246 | 0.034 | 8.56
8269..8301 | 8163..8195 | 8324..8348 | -0.023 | 9.18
